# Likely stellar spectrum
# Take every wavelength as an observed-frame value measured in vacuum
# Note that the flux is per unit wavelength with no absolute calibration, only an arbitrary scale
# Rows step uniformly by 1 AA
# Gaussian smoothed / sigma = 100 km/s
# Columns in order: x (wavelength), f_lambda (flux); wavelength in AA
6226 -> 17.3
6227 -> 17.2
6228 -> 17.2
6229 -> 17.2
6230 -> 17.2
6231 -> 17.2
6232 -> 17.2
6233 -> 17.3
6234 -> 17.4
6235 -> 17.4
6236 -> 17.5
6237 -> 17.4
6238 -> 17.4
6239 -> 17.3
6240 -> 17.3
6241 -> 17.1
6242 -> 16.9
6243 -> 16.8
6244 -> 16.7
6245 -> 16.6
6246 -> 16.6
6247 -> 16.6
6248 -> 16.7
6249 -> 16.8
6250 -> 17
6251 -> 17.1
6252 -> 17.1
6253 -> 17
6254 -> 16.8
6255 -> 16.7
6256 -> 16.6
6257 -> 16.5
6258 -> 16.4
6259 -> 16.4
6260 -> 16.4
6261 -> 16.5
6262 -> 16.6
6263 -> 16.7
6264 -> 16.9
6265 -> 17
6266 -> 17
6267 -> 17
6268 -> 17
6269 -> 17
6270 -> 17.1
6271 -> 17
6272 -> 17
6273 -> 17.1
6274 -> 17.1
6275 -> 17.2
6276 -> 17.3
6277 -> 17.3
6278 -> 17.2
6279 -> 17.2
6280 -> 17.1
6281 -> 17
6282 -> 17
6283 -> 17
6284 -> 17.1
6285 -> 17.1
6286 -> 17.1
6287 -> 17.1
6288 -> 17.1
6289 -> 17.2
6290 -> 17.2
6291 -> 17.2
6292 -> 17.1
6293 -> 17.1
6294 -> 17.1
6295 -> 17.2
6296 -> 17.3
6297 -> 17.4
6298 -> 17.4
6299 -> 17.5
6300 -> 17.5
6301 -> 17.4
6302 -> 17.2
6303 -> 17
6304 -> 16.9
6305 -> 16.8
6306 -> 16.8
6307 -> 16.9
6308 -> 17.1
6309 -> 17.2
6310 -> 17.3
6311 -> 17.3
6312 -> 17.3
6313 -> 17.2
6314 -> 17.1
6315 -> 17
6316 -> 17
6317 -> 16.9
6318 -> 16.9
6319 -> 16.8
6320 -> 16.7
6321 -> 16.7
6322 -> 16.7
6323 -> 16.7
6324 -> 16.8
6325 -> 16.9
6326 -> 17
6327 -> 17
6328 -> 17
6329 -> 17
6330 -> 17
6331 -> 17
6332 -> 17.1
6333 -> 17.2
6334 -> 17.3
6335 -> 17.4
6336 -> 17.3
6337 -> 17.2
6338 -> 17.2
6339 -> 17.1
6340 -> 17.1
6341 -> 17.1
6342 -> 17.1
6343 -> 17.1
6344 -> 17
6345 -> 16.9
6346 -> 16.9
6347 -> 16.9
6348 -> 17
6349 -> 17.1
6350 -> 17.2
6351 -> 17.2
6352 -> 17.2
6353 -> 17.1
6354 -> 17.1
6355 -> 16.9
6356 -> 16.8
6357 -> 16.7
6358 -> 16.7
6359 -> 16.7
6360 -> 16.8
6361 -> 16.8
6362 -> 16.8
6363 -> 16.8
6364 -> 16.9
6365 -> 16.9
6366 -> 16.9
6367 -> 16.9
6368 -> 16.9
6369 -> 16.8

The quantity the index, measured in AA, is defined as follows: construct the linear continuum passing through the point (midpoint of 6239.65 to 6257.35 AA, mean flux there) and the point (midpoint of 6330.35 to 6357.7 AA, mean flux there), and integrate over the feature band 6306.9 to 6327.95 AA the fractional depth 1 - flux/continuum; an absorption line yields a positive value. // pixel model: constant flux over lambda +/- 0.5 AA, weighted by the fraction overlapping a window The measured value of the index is 0.0 AA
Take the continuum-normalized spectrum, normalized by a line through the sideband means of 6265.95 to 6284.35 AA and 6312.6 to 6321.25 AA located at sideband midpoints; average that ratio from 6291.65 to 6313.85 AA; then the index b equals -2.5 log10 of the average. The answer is -0.013 mag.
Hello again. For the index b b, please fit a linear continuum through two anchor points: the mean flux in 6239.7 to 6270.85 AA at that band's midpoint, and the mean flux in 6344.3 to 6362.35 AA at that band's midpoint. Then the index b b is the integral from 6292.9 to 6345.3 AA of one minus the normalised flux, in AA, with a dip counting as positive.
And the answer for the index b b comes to -0.59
